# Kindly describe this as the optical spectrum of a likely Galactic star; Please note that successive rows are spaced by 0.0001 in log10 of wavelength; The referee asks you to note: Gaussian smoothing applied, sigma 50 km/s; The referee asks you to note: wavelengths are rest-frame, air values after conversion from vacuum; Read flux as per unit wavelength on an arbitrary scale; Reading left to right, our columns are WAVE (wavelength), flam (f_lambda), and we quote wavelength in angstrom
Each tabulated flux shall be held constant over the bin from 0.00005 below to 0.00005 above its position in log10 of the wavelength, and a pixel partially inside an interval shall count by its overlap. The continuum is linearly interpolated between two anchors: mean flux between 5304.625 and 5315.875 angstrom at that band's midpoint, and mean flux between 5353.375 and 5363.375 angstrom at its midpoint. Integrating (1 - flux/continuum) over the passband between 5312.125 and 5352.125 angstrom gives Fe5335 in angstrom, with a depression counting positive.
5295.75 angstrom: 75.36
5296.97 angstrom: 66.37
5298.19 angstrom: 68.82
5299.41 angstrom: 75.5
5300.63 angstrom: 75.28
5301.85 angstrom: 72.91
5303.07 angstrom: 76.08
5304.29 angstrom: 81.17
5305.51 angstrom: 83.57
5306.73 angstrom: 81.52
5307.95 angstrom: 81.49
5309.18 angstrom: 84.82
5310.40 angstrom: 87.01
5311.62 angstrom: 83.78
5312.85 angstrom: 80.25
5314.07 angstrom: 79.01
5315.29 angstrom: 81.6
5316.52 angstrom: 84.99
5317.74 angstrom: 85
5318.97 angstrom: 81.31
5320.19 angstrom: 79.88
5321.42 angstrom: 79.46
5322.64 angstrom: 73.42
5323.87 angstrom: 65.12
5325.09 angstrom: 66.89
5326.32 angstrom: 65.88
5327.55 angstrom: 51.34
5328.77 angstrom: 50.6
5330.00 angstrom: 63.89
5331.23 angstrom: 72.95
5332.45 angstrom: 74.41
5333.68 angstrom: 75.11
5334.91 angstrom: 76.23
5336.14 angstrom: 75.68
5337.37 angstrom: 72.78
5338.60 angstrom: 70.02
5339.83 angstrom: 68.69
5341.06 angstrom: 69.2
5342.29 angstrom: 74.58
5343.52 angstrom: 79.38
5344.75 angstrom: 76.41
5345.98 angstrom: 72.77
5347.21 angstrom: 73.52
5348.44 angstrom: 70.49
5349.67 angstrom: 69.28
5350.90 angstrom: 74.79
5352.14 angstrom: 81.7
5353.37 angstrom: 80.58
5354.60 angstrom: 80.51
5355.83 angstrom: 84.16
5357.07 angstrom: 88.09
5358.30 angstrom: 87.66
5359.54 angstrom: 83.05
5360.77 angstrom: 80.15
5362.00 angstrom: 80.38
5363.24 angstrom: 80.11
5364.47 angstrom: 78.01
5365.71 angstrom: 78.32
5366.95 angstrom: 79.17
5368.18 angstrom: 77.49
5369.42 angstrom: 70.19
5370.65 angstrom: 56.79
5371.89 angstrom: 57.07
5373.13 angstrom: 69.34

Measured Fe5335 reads 4.7 angstrom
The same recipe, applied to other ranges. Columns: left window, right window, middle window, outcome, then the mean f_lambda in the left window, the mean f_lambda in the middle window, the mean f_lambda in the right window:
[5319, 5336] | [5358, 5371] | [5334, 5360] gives -1.0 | 69.5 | 76.6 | 77.6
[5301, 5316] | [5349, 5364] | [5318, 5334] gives 2.3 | 81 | 69.5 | 80.8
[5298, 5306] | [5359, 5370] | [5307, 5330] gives 0.5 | 76.5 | 75.4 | 78.5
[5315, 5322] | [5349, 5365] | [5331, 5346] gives 1.4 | 82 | 73.8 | 80.7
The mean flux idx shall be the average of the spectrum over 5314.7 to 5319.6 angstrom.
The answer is 83.2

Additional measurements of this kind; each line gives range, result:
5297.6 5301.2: 73.2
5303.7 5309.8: 82.5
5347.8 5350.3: 70.1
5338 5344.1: 72.3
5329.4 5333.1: 70.5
